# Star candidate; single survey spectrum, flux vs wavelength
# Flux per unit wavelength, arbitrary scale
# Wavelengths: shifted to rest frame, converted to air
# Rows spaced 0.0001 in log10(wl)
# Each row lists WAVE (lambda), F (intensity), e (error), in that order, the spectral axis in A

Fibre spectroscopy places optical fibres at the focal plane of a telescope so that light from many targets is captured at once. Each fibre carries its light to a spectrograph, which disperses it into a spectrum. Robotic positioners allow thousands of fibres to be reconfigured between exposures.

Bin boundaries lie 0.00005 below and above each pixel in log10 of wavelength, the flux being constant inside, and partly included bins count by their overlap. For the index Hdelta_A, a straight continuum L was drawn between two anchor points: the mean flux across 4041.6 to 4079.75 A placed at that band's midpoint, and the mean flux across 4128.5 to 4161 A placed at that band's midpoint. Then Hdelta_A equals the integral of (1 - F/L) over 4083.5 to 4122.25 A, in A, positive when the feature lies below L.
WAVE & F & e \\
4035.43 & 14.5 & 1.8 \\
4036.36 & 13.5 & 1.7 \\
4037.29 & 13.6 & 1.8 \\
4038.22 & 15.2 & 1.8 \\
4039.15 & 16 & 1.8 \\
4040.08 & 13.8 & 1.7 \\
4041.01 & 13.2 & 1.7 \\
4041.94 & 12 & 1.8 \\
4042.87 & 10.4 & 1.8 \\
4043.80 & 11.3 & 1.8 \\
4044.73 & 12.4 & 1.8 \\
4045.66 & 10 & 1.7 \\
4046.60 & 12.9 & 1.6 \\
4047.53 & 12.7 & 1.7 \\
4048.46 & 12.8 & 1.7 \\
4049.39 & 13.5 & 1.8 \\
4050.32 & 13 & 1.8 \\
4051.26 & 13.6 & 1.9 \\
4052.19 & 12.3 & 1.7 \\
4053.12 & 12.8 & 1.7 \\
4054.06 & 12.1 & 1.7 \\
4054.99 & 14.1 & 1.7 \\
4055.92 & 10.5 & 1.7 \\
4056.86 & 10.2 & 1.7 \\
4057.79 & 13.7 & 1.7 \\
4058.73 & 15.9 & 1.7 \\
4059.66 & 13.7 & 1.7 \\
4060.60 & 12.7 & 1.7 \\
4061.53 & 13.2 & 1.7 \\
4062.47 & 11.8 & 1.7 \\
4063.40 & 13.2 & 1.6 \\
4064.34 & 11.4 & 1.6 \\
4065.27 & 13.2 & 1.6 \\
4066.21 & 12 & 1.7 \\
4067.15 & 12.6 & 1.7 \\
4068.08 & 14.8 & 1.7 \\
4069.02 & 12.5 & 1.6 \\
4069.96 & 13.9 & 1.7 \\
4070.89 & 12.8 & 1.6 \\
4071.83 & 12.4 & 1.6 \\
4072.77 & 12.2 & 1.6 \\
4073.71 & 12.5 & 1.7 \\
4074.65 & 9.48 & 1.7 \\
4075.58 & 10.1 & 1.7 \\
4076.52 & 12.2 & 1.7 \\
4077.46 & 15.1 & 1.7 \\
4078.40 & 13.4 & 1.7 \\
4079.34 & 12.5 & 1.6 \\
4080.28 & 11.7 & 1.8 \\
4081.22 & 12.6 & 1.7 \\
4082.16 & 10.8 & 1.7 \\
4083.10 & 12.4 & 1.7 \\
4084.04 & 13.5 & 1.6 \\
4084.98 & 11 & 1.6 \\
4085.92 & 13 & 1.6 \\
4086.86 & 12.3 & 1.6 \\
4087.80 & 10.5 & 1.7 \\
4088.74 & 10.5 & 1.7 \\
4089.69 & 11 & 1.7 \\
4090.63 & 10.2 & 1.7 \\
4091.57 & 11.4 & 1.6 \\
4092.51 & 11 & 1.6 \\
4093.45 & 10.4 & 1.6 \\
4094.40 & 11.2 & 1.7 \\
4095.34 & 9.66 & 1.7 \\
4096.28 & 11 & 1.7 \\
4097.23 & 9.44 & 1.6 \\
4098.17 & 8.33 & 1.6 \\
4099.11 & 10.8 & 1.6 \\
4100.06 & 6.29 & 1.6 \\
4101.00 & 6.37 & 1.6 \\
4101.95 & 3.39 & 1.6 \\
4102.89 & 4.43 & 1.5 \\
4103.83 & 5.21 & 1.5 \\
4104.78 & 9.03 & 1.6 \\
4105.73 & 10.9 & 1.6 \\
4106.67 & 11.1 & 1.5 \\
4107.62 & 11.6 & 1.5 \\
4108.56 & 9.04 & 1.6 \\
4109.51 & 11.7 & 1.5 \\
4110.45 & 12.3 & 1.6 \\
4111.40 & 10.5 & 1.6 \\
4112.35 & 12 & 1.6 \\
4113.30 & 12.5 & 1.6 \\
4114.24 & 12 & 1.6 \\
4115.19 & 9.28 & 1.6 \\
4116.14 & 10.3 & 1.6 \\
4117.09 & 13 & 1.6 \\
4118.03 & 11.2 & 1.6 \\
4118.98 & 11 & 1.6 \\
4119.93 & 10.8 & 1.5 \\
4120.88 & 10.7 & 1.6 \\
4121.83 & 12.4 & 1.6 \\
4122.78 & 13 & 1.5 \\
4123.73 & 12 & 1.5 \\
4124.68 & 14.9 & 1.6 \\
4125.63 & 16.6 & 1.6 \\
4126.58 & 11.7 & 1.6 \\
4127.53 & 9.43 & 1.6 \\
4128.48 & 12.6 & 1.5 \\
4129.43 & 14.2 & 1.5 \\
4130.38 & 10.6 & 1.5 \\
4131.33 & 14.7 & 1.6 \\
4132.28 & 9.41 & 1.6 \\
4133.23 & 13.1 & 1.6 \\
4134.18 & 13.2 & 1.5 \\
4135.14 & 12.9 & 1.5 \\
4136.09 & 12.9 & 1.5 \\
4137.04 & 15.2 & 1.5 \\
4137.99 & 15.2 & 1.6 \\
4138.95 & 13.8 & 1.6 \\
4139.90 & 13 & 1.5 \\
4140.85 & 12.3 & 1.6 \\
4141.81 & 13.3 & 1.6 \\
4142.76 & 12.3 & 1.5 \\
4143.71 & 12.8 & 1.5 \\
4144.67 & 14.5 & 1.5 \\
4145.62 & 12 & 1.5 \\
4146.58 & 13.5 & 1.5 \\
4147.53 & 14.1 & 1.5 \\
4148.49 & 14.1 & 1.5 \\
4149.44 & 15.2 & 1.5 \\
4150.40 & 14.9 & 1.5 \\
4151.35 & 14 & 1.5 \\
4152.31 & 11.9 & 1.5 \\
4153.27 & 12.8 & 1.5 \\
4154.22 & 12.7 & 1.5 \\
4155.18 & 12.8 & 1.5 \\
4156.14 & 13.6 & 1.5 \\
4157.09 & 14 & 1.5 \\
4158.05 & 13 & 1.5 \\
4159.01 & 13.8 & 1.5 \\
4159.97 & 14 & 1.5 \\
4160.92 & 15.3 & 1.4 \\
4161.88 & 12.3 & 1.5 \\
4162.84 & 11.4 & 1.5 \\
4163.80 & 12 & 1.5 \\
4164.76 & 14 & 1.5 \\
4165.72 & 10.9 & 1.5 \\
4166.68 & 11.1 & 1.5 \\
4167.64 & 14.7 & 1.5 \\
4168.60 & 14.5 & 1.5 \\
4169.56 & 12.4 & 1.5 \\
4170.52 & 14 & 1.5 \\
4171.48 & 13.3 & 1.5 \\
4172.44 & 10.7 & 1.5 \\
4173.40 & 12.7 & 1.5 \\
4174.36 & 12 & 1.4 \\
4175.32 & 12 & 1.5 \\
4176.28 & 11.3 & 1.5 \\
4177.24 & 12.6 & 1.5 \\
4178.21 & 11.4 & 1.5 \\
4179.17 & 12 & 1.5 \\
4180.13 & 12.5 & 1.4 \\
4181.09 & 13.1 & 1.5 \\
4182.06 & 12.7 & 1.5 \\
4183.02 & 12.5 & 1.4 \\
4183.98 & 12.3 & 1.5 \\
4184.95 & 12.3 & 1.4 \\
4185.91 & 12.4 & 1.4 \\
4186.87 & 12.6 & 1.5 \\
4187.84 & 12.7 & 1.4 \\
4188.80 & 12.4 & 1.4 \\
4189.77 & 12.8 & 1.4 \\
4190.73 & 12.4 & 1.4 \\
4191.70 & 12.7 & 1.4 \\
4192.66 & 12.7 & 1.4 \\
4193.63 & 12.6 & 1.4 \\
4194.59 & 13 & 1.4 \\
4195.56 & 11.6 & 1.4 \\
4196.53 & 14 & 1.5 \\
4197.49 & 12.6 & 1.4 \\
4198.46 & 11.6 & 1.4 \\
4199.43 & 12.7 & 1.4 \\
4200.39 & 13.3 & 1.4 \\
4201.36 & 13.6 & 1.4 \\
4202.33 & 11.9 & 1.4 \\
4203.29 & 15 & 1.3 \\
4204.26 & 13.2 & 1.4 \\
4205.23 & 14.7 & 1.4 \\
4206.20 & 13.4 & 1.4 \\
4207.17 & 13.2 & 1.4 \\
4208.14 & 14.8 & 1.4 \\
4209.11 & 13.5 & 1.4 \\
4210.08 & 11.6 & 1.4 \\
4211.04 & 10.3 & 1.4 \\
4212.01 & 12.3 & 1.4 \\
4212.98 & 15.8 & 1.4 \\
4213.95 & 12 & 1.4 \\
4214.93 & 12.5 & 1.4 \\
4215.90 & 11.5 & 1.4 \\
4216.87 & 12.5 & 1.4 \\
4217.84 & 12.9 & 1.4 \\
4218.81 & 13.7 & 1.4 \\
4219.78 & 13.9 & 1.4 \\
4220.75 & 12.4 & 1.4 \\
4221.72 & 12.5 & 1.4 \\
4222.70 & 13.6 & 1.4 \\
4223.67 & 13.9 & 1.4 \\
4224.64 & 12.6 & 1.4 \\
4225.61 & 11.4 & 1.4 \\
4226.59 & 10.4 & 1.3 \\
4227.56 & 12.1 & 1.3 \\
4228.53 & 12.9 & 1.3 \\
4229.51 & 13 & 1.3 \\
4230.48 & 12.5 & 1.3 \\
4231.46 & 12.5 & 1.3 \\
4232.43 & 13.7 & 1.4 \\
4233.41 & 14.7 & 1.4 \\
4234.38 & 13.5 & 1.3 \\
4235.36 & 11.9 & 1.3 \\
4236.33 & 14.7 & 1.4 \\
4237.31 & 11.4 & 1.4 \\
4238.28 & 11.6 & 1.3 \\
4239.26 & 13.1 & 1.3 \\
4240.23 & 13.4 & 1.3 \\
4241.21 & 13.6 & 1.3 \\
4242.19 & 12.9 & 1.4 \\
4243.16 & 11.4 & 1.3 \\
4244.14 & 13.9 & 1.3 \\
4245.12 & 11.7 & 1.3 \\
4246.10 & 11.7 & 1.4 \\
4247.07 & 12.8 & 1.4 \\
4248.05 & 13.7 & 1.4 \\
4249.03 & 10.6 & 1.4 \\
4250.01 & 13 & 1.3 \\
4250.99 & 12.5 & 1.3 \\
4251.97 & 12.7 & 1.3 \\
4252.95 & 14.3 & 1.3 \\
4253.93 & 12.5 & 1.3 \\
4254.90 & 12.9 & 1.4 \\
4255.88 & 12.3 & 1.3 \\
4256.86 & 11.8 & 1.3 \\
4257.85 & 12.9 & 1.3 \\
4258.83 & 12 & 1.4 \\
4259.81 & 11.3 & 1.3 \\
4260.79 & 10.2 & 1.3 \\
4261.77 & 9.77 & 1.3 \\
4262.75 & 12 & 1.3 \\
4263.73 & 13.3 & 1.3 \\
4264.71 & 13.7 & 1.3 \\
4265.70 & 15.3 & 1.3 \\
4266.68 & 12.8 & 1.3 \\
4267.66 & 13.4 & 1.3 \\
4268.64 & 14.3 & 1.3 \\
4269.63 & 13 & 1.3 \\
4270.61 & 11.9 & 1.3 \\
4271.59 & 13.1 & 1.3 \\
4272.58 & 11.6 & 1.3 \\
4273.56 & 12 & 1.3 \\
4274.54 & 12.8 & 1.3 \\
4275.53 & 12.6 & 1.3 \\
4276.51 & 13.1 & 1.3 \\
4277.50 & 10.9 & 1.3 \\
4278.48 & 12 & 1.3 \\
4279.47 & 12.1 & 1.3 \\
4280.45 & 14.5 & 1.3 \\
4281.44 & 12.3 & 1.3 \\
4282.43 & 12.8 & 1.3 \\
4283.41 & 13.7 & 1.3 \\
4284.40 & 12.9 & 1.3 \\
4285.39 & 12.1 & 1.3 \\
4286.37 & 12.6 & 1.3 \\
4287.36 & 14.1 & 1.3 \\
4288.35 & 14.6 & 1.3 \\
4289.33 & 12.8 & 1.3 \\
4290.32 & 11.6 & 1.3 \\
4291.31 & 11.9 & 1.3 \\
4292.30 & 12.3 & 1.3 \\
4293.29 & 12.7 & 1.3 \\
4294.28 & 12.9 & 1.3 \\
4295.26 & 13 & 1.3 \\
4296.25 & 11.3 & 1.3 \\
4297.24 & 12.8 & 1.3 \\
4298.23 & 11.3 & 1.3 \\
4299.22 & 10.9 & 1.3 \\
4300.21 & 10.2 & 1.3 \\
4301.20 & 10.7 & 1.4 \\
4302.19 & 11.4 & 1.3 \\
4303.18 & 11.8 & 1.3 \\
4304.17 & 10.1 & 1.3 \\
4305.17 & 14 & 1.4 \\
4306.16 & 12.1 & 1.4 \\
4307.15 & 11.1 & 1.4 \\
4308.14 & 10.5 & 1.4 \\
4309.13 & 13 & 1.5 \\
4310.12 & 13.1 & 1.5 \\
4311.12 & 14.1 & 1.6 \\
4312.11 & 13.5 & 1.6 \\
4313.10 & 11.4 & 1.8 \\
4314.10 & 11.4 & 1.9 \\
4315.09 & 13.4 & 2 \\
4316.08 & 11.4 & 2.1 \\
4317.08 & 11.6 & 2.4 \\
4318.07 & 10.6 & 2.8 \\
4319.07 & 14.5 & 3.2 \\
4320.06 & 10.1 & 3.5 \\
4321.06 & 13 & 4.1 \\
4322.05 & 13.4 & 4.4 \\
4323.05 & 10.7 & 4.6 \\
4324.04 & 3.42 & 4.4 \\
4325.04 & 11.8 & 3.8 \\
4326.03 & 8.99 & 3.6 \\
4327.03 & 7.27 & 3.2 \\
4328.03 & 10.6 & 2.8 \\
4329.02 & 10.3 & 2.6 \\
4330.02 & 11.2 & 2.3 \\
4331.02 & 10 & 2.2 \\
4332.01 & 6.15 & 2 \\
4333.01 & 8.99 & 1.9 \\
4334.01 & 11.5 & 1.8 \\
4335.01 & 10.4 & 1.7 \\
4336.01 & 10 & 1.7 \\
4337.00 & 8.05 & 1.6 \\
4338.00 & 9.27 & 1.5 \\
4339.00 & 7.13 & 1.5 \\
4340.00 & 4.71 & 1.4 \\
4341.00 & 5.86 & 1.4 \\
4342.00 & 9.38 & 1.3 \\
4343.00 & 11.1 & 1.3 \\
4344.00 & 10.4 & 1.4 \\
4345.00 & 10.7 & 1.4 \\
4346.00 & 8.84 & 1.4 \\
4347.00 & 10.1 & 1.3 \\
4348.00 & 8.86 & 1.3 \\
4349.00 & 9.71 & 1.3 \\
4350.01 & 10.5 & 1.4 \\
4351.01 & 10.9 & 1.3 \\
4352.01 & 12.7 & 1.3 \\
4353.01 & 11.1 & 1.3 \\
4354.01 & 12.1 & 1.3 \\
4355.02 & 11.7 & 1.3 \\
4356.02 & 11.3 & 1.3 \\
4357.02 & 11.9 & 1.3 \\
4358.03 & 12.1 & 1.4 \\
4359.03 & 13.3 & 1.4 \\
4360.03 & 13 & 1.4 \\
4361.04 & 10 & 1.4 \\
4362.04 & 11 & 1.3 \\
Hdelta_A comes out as 7.9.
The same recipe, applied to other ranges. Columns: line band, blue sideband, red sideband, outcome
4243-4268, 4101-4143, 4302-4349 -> -3.9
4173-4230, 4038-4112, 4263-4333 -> -4.4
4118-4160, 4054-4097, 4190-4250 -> -2.1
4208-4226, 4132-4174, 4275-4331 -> -0.3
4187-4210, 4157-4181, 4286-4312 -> -0.8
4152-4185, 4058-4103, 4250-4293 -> -2.0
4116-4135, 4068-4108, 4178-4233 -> -1.5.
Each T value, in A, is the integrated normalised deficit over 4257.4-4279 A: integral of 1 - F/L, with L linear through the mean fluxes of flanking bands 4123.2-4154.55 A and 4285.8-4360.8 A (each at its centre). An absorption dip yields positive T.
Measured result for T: -1.4 A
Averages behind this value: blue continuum 13.2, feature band 12.5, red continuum 11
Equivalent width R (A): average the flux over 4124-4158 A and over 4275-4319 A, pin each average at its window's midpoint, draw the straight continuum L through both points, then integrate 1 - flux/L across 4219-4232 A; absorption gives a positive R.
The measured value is 0.1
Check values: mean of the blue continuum 13.3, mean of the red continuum 12.3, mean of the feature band 12.6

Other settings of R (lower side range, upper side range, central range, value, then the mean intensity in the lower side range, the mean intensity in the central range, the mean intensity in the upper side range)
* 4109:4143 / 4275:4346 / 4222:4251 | -2.5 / 12.4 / 12.7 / 11.2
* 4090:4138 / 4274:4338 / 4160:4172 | -2.0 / 11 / 13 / 11.6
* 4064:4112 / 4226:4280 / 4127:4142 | -1.9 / 10.9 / 12.9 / 12.6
